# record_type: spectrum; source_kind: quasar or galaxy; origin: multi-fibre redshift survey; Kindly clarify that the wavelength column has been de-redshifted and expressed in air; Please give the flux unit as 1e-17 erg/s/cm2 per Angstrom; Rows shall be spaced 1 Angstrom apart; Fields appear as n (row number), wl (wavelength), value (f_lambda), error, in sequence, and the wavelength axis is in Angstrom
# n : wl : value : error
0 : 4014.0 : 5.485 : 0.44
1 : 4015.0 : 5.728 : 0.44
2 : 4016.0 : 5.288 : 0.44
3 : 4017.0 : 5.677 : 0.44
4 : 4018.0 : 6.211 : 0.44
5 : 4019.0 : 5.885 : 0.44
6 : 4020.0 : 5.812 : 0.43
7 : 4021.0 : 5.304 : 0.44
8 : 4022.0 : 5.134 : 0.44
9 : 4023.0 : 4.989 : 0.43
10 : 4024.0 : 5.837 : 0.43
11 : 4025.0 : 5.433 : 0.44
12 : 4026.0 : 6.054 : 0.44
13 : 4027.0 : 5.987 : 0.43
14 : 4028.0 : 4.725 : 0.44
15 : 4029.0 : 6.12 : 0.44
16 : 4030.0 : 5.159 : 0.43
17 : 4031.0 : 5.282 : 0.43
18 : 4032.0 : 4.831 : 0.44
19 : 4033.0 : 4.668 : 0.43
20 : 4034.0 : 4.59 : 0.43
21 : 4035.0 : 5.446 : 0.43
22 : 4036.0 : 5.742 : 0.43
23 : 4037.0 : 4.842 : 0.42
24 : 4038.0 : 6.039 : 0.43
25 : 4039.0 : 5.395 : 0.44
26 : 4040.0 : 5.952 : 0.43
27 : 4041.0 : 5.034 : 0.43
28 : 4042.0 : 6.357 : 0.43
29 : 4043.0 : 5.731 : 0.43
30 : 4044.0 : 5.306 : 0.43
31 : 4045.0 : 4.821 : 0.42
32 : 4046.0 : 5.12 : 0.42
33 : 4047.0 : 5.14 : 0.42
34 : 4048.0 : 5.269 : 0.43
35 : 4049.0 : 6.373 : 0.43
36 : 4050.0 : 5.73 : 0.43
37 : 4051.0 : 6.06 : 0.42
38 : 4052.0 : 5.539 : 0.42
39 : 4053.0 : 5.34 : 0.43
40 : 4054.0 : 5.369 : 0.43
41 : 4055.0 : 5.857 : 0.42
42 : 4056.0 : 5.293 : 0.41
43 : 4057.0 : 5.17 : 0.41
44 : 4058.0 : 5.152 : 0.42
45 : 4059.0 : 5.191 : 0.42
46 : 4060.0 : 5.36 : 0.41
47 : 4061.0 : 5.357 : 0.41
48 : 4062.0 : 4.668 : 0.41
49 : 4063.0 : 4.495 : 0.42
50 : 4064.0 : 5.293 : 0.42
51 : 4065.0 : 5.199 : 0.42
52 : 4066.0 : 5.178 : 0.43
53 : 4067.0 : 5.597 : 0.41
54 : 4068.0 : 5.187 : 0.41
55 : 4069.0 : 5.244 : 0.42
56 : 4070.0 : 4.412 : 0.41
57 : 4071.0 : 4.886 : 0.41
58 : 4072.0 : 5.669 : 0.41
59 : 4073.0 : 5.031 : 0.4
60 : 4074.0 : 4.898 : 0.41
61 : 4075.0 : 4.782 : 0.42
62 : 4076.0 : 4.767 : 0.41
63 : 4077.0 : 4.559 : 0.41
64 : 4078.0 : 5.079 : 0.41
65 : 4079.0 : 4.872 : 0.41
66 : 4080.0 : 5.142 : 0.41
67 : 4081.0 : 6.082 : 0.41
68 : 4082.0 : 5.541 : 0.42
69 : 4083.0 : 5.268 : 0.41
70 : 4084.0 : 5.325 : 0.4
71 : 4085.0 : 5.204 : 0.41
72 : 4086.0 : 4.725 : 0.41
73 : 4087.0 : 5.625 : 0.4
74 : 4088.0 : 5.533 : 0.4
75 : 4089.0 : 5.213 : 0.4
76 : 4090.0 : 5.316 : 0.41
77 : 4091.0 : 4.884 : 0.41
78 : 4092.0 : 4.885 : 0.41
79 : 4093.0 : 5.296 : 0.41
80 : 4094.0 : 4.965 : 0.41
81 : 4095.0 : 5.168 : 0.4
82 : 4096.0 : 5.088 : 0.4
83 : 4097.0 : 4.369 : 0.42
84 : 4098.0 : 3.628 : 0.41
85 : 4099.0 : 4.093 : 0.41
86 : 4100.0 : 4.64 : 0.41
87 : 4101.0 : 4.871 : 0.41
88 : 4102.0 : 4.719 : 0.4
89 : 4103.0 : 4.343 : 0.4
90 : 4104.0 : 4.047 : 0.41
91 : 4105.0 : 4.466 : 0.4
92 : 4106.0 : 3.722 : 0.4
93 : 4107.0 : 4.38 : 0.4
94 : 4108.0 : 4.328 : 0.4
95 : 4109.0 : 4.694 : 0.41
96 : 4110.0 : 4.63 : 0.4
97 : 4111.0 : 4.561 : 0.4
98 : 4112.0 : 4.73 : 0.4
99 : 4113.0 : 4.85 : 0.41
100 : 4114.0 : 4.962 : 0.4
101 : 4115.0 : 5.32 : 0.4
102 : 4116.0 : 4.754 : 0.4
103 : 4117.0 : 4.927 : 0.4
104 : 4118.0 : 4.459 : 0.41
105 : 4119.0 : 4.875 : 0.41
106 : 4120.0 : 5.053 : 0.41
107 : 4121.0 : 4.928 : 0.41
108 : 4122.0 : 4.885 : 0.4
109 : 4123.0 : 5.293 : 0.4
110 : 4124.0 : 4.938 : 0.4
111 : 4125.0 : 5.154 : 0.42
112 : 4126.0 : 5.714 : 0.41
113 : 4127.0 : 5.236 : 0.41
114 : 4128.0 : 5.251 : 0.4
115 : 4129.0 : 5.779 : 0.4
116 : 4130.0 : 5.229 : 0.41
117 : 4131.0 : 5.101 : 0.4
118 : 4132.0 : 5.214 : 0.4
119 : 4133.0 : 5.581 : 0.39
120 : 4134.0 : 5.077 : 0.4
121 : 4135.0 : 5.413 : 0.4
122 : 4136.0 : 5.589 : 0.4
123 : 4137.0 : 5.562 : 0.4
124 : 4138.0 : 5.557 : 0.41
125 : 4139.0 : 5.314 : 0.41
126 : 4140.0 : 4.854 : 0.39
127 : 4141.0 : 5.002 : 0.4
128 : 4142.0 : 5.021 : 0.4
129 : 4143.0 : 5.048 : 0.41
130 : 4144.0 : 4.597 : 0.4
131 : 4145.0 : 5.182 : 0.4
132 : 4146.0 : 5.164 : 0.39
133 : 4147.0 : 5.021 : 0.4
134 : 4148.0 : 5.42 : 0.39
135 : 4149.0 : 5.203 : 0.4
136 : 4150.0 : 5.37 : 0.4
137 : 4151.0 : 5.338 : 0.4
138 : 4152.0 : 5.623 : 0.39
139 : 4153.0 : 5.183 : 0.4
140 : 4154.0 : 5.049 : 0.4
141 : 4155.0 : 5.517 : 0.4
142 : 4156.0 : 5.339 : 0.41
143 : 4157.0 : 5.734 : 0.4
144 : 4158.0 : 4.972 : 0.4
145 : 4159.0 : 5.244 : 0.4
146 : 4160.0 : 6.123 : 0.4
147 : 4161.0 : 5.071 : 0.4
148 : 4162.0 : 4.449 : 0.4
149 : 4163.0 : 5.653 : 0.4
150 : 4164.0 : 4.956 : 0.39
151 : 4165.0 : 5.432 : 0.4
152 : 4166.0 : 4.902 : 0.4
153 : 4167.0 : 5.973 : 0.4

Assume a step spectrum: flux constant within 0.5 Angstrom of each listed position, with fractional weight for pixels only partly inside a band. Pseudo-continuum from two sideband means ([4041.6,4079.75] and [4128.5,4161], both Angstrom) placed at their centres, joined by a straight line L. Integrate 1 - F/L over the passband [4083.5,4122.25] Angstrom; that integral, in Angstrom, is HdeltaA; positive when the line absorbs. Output 3.58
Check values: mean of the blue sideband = 5.24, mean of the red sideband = 5.29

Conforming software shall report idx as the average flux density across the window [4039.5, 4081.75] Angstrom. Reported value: 5.28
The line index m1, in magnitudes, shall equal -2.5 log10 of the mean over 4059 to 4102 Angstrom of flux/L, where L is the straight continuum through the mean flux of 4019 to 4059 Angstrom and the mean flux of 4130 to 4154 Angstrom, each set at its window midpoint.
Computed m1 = 0.07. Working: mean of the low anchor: 5.44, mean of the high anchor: 5.23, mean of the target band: 5.03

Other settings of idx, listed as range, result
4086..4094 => 5.2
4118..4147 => 5.18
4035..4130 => 5.09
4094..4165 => 5.01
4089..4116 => 4.66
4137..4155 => 5.19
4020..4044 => 5.43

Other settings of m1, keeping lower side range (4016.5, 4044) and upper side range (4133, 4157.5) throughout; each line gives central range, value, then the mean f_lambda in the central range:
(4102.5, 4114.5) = 0.19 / 4.48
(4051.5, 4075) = 0.05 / 5.18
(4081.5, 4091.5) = 0.02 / 5.26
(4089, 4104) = 0.14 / 4.73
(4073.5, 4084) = 0.06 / 5.11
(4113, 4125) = 0.08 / 4.95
